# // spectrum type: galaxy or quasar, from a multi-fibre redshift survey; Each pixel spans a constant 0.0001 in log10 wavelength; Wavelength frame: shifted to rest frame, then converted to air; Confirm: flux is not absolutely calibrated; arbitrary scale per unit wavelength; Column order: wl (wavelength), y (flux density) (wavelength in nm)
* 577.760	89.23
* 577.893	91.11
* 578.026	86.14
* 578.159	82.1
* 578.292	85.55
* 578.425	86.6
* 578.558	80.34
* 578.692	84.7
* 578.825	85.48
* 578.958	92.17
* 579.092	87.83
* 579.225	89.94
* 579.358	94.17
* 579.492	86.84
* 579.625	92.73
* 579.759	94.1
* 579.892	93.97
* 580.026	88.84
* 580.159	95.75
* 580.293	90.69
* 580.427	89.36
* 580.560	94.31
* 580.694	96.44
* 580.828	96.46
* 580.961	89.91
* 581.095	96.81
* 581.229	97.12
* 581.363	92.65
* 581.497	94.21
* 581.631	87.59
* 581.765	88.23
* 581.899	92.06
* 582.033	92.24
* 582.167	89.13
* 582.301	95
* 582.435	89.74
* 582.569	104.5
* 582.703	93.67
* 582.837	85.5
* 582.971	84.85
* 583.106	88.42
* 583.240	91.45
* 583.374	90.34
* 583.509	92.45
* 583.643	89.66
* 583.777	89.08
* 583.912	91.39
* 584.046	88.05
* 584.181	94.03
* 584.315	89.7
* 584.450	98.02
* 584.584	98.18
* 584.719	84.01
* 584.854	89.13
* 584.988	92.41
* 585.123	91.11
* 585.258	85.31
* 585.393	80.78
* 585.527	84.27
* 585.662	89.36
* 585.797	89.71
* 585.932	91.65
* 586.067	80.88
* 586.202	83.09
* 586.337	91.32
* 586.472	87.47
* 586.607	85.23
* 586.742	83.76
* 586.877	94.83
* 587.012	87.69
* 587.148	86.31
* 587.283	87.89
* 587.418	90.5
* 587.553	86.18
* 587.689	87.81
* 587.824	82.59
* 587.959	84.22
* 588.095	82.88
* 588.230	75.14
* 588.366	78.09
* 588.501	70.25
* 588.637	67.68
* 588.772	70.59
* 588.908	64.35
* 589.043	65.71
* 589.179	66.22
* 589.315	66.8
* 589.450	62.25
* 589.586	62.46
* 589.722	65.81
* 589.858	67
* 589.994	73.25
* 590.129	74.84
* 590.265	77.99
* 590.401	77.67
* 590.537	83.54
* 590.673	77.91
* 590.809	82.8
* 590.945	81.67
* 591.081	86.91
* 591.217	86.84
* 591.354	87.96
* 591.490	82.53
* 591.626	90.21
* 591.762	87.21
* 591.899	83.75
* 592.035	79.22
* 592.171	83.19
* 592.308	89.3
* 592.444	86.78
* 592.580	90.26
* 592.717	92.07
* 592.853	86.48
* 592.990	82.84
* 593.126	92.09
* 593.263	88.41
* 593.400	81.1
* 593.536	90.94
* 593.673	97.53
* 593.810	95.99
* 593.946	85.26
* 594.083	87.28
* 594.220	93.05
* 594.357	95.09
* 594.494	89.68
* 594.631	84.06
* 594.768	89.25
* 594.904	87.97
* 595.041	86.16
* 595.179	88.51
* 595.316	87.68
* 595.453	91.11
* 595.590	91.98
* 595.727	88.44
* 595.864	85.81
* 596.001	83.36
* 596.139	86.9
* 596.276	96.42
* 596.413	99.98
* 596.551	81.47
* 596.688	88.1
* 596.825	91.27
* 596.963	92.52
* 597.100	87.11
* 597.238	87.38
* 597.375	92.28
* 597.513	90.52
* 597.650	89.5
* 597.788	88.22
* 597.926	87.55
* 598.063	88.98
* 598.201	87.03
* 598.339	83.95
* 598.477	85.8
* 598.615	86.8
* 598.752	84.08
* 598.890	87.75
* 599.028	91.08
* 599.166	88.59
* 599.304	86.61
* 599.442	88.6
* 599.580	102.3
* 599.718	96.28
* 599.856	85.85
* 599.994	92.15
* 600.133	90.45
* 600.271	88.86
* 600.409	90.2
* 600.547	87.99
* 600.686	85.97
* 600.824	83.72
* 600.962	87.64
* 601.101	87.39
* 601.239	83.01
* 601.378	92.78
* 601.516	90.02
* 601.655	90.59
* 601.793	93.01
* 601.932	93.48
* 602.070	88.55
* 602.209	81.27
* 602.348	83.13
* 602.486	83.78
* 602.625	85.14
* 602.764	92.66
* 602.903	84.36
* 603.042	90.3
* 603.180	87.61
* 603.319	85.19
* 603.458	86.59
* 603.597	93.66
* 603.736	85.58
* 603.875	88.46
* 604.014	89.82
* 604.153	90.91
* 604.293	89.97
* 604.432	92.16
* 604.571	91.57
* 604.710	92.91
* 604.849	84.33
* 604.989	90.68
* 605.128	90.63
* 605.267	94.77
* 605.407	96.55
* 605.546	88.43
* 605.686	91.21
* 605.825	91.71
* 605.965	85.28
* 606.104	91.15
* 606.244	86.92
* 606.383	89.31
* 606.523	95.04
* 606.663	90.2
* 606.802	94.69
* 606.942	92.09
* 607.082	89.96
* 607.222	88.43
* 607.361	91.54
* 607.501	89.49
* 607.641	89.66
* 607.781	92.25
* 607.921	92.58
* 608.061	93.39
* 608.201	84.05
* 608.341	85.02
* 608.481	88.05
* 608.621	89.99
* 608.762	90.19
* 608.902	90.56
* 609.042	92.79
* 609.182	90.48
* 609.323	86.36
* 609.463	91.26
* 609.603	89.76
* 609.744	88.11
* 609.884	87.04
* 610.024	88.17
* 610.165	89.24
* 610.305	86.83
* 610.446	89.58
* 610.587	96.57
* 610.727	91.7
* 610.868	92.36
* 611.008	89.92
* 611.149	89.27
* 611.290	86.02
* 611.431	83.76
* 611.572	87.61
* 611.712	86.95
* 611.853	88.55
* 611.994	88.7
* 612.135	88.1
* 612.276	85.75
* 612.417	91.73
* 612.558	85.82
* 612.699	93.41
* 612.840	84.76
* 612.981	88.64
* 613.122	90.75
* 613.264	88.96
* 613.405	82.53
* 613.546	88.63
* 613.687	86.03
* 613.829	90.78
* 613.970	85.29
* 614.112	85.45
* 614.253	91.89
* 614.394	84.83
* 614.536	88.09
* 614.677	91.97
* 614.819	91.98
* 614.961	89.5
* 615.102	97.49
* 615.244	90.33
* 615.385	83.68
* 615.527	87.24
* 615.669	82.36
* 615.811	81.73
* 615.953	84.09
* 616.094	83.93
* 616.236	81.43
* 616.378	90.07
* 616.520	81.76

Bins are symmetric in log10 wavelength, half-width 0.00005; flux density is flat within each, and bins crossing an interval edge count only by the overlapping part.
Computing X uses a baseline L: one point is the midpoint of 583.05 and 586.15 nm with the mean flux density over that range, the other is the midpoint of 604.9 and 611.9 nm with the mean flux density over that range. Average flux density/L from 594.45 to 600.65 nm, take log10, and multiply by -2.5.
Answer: 0.009 mag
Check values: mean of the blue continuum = 89.5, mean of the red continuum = 89.9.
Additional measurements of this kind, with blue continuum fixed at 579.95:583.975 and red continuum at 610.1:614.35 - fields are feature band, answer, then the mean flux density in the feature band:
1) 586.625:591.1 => 0.18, 77.4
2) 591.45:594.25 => 0.03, 87.9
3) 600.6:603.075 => 0.03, 87.5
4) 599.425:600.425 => -0.03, 92.1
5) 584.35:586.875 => 0.04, 88.3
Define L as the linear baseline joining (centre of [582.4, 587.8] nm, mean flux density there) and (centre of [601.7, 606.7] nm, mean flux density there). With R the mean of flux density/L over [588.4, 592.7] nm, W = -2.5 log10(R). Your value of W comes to 0.15 mag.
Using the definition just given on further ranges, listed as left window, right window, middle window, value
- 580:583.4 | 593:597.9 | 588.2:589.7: 0.315 mag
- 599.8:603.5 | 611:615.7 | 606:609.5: -0.026 mag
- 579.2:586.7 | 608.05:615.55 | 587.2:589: 0.146 mag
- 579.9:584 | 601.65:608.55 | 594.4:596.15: 0.033 mag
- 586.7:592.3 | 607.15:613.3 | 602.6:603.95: -0.029 mag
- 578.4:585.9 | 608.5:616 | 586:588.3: 0.057 mag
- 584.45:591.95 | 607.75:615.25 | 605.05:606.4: -0.043 mag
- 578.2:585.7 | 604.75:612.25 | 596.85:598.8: 0.024 mag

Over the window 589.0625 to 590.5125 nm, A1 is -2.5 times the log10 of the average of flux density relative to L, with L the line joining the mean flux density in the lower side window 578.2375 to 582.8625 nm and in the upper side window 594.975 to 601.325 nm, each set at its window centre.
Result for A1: 0.28 mag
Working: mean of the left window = 91.3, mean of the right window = 88.8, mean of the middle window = 69.7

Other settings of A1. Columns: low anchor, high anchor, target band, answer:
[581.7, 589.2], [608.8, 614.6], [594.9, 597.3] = -0.02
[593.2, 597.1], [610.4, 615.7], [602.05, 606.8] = 0.00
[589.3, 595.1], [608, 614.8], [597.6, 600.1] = -0.04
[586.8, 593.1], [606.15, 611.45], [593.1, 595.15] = -0.09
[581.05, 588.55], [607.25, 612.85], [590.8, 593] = 0.04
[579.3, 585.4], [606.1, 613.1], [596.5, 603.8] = 0.02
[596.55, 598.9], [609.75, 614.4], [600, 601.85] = -0.01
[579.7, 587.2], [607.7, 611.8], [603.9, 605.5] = -0.02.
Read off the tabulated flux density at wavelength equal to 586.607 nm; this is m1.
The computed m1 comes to 85.23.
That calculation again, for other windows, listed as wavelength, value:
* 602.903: 84.36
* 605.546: 88.43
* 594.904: 87.97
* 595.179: 88.51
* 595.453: 91.11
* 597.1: 87.11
